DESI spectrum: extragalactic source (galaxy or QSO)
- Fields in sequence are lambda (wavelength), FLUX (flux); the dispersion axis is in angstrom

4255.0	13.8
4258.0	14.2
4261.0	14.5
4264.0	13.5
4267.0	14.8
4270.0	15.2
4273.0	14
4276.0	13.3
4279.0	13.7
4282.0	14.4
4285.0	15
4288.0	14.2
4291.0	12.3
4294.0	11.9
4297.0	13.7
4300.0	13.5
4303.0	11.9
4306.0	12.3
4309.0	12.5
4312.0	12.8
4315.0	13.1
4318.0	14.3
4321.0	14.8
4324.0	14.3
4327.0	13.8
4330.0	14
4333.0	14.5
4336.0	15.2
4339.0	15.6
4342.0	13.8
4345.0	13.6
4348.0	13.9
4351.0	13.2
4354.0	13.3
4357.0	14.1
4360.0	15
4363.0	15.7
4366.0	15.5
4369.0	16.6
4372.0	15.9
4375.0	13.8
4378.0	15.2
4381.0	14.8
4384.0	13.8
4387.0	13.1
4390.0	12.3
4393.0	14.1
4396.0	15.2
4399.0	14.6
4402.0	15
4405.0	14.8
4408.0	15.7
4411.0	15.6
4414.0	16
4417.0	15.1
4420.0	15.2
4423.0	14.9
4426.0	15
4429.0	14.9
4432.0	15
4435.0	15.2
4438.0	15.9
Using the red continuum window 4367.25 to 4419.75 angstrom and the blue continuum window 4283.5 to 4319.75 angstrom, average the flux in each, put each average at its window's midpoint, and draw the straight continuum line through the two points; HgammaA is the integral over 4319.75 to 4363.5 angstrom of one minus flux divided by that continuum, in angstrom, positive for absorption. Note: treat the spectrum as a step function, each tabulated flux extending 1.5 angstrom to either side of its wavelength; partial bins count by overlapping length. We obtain -1.3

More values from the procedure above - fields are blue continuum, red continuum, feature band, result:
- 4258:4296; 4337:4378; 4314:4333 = 0.3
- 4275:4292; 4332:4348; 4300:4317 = 1.8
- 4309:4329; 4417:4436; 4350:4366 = -0.2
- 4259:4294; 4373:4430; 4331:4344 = -0.3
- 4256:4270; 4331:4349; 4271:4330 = 3.7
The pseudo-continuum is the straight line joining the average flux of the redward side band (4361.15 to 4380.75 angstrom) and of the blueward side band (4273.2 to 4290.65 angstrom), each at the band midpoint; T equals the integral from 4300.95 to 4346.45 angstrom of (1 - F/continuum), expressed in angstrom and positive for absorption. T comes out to 2.8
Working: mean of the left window 14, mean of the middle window 13.8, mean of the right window 15.4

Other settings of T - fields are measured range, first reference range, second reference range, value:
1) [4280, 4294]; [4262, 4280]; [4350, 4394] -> 0.4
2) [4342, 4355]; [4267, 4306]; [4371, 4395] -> 0.4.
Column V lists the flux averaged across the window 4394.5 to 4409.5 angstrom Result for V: 15.1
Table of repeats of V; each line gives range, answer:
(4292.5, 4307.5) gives 12.7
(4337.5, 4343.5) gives 14.7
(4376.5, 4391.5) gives 13.8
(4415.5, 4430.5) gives 15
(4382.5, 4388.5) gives 13.5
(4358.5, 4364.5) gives 15.3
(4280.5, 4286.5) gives 14.7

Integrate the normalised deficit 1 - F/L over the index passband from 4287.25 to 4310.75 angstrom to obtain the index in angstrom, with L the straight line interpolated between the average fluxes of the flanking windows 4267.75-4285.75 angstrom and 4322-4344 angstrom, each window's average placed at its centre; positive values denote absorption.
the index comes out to 2.6 angstrom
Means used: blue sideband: 14.3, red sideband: 14.4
